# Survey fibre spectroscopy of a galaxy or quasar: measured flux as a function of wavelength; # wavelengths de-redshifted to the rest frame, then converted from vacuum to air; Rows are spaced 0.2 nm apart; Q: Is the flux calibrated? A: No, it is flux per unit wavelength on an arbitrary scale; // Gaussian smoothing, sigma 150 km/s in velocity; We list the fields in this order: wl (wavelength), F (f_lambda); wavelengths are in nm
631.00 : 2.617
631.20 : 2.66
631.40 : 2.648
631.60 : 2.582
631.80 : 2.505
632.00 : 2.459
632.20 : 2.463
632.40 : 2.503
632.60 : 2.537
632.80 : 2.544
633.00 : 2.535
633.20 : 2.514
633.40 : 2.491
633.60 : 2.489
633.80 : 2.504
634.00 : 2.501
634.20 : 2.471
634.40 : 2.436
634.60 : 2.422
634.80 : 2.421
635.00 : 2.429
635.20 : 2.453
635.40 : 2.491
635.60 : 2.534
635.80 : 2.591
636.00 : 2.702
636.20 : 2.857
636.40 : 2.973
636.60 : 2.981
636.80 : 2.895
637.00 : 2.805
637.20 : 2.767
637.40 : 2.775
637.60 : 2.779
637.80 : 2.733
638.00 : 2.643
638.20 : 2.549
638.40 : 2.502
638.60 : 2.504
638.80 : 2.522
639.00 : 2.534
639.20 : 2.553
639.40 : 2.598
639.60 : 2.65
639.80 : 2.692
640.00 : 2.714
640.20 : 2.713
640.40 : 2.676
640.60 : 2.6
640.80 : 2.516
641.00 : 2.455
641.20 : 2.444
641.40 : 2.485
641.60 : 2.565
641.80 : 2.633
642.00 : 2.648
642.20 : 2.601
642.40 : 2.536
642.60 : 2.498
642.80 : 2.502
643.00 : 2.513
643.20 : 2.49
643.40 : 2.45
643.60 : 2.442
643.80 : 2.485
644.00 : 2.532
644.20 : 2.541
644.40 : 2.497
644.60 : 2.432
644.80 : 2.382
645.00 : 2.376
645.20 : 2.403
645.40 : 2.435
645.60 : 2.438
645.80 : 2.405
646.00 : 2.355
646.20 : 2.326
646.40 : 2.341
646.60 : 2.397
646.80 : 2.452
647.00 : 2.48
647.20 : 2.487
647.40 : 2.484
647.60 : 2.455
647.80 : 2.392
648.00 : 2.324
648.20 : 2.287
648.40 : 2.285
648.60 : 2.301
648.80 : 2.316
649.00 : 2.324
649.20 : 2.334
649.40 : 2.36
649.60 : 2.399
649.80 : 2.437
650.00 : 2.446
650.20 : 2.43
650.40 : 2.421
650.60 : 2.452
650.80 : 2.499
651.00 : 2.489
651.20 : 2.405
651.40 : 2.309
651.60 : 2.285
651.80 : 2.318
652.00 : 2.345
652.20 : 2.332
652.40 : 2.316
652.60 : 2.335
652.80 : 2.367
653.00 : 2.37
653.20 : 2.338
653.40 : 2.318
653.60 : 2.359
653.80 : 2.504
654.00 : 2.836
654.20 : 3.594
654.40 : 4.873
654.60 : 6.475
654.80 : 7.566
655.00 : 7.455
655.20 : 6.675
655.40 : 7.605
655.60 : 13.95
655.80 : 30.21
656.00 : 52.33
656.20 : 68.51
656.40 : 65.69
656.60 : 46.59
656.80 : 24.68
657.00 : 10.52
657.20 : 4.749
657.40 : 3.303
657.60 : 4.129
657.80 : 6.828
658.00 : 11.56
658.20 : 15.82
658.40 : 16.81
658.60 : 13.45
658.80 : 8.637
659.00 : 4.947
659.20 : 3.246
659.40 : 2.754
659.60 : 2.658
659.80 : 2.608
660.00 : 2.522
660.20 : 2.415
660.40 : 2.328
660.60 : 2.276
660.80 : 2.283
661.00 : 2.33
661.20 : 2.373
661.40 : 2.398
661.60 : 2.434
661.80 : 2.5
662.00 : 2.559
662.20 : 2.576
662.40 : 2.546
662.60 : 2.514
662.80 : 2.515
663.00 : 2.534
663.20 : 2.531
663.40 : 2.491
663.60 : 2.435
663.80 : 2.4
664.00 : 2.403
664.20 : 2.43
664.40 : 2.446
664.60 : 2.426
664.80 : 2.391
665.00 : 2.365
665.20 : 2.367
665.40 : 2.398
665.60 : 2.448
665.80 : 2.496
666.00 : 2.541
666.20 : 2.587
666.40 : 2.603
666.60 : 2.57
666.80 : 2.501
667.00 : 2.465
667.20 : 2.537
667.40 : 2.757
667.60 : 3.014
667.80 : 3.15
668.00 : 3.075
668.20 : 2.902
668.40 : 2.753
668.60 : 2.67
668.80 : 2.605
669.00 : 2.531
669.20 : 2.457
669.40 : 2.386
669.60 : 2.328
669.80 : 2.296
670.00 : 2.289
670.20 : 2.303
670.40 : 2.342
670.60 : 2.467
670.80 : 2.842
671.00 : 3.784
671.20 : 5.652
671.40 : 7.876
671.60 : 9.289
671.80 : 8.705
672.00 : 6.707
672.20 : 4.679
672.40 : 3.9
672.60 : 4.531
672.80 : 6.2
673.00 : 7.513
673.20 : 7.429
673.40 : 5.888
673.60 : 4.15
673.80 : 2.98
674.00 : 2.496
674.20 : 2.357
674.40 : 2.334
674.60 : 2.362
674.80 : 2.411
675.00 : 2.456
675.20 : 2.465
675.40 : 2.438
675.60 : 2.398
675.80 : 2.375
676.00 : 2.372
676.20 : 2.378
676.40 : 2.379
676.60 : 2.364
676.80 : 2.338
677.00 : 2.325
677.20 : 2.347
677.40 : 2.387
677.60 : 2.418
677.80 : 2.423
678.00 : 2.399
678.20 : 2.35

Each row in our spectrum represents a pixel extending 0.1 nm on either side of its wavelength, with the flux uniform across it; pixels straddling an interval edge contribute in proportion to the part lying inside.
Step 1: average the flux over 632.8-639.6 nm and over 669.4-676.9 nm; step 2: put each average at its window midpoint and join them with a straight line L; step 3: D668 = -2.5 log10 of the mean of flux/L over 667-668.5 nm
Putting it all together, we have 0.26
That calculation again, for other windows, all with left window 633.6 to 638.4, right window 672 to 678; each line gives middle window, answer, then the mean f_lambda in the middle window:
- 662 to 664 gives 0.236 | 2.5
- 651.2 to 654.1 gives 0.224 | 2.38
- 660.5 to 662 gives 0.278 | 2.38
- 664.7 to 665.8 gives 0.294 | 2.4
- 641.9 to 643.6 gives 0.094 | 2.52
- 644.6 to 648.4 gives 0.175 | 2.4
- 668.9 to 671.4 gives 0.080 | 3.01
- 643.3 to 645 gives 0.130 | 2.46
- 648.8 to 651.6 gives 0.199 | 2.4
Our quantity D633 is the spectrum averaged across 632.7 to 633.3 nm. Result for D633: 2.53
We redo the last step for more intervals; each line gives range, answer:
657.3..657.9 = 4.75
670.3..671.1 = 2.86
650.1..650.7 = 2.43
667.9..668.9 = 2.8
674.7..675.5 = 2.44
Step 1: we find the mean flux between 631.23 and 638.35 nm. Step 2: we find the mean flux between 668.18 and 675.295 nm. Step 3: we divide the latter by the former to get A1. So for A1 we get 1.5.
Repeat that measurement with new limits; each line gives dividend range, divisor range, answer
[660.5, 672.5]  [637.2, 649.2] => 1.21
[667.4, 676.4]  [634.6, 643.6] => 1.41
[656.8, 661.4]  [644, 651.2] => 2.57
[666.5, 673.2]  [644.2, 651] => 1.61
